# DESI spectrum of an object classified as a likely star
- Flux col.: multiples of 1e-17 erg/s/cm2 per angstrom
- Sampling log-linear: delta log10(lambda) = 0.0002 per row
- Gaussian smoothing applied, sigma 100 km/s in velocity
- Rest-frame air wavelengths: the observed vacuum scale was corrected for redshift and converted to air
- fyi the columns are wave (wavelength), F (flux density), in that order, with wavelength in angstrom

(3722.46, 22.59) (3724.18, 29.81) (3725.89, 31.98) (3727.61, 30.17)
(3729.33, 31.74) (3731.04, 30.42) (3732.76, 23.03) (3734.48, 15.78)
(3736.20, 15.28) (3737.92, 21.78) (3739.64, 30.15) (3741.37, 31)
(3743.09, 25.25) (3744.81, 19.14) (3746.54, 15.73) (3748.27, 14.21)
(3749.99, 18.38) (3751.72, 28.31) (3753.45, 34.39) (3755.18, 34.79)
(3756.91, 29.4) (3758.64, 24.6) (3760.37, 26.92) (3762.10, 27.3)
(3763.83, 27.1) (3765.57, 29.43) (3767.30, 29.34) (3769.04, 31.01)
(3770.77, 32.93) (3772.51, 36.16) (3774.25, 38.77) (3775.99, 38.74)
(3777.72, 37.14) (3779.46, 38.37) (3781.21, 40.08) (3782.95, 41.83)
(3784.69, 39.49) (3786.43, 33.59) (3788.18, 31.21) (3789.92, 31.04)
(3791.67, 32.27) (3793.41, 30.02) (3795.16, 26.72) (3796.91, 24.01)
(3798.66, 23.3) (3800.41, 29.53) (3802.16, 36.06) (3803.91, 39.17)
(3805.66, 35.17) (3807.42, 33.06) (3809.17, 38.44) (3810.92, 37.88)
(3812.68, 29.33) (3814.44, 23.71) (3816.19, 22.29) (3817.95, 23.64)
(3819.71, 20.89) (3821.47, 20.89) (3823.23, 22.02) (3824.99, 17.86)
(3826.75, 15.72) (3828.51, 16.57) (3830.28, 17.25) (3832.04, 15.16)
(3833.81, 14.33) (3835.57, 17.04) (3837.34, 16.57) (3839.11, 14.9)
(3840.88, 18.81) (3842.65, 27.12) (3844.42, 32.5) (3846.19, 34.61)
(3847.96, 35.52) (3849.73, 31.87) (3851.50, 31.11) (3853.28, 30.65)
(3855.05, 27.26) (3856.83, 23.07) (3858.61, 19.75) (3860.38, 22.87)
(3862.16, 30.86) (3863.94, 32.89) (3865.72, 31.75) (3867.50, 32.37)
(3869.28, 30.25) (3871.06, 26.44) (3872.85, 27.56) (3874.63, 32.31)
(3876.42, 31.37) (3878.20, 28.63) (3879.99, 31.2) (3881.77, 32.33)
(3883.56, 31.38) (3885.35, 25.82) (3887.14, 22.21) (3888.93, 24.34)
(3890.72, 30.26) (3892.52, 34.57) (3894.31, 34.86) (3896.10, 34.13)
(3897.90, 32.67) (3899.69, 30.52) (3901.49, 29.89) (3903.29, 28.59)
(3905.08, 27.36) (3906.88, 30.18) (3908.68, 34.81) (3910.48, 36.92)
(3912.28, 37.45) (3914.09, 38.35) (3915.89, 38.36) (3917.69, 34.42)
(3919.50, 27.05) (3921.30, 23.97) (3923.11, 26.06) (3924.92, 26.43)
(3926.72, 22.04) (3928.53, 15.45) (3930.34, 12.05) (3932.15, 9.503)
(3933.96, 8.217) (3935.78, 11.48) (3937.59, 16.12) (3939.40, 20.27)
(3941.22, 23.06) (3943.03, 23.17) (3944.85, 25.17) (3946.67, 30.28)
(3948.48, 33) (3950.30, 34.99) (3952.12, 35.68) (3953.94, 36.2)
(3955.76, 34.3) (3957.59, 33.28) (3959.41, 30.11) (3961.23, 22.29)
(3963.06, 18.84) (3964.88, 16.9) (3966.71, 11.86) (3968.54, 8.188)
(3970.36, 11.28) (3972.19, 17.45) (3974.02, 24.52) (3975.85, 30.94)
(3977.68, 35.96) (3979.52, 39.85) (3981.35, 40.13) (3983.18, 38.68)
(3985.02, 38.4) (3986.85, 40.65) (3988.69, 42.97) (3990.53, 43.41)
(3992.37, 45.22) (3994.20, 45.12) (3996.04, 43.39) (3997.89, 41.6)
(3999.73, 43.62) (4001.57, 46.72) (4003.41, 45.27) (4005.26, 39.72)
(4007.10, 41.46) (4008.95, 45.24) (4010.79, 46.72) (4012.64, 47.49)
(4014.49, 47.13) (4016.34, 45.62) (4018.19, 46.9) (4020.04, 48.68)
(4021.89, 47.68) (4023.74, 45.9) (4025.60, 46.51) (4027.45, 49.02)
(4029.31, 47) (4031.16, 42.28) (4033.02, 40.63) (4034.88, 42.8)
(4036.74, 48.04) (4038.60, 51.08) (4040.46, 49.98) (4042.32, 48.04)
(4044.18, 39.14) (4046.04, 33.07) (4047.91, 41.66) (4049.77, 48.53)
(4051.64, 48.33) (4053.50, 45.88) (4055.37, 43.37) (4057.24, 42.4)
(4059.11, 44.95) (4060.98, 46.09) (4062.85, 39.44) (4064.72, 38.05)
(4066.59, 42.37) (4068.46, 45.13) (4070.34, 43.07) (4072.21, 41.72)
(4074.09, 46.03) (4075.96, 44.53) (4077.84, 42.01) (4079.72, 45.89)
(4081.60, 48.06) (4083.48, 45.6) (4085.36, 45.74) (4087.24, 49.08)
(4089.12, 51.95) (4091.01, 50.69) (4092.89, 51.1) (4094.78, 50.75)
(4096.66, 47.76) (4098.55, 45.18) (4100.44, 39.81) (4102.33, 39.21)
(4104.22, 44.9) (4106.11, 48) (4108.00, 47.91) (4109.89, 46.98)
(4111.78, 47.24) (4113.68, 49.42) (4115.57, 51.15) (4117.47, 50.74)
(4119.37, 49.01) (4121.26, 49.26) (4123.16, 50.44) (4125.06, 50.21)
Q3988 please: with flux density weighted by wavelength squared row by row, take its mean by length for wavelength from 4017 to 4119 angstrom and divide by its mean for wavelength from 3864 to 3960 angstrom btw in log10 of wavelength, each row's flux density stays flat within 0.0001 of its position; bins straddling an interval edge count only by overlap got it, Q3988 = 1.75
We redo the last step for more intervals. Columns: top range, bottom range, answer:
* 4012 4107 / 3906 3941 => 1.98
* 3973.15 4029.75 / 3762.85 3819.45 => 1.48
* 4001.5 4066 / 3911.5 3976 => 1.95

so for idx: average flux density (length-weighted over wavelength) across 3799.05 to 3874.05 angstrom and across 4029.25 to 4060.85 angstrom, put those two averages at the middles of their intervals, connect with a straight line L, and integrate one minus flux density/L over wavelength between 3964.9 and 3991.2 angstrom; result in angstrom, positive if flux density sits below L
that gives 6.2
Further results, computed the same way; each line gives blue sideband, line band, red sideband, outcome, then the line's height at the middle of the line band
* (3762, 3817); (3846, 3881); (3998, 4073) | 6.5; 36.3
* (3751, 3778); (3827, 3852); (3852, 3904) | 6.0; 30.1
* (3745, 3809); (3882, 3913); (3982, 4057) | 5.6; 37.8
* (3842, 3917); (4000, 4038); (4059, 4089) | -4.7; 40.5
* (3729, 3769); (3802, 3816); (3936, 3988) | -4.0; 26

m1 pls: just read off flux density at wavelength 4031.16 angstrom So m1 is 42.28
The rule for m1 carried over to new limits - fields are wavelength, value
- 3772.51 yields 36.16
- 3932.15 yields 9.503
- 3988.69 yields 42.97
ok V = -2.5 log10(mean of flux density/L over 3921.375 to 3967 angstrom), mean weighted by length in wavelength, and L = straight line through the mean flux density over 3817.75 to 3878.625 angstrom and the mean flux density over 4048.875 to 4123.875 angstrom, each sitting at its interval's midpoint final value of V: 0.40 mag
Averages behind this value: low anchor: 24.9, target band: 23.2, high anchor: 46.2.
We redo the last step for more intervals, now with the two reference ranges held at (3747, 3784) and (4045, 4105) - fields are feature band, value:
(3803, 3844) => 0.39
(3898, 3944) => 0.44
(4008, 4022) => -0.12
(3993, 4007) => -0.05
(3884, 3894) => 0.29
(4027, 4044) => -0.08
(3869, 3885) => 0.20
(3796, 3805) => 0.08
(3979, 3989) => 0.02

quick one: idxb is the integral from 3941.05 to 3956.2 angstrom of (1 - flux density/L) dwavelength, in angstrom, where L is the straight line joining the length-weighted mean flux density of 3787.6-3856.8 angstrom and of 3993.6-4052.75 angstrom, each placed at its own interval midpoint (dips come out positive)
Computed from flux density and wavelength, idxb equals 2.88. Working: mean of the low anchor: 26.2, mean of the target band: 30.9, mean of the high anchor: 45.1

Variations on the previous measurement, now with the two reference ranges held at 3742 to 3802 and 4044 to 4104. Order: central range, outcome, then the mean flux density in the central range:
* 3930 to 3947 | 9.1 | 17.7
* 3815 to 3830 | 5.8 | 20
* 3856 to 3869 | 2.5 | 27.8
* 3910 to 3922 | 1.0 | 33.8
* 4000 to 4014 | -1.1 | 44.7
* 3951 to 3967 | 4.8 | 27.3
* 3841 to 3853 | 0.9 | 31.2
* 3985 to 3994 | -0.5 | 42.8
